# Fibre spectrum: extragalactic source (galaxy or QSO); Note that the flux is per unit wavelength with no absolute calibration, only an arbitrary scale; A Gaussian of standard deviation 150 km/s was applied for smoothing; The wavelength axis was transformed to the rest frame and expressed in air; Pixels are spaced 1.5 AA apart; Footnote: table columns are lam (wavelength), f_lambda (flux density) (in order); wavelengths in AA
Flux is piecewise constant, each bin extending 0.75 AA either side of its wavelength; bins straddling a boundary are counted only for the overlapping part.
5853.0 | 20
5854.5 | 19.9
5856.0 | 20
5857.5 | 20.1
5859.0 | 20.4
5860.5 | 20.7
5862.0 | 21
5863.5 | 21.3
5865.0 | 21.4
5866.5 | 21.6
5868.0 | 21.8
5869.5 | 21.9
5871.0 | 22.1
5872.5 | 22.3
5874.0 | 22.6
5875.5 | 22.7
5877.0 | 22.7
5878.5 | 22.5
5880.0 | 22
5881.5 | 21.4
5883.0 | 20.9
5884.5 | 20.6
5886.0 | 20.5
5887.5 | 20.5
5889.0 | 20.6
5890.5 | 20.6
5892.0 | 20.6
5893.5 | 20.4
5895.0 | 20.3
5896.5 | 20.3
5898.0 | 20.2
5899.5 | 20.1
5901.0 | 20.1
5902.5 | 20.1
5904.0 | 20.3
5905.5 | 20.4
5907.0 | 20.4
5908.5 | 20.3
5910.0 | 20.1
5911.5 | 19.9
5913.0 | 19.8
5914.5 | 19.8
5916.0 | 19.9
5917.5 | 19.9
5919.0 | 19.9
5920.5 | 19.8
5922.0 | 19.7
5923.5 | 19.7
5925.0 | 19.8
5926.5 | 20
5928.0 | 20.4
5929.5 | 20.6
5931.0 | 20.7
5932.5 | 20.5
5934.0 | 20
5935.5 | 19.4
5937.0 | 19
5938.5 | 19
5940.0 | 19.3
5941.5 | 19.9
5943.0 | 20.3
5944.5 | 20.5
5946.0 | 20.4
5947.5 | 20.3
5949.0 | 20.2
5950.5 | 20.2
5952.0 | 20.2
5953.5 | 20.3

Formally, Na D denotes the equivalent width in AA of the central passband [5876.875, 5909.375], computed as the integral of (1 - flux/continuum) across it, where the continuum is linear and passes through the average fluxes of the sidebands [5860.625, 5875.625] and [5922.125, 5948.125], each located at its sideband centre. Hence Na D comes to 0.7 AA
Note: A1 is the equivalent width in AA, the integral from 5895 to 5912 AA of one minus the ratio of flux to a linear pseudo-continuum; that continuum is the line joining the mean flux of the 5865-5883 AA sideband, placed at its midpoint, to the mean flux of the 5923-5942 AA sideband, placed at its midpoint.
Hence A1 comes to 0.6 AA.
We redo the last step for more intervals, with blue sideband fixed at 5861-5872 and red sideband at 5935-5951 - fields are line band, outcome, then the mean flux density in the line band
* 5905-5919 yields 0.4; 20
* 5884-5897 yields 0.3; 20.5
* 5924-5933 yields -0.1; 20.3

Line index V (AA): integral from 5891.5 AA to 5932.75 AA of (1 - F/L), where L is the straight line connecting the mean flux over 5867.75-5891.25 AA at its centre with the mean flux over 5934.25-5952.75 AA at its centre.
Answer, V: 1.2 AA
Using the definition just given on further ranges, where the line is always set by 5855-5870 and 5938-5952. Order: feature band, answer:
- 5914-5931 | 0.3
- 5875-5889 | -0.5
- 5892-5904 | 0.2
